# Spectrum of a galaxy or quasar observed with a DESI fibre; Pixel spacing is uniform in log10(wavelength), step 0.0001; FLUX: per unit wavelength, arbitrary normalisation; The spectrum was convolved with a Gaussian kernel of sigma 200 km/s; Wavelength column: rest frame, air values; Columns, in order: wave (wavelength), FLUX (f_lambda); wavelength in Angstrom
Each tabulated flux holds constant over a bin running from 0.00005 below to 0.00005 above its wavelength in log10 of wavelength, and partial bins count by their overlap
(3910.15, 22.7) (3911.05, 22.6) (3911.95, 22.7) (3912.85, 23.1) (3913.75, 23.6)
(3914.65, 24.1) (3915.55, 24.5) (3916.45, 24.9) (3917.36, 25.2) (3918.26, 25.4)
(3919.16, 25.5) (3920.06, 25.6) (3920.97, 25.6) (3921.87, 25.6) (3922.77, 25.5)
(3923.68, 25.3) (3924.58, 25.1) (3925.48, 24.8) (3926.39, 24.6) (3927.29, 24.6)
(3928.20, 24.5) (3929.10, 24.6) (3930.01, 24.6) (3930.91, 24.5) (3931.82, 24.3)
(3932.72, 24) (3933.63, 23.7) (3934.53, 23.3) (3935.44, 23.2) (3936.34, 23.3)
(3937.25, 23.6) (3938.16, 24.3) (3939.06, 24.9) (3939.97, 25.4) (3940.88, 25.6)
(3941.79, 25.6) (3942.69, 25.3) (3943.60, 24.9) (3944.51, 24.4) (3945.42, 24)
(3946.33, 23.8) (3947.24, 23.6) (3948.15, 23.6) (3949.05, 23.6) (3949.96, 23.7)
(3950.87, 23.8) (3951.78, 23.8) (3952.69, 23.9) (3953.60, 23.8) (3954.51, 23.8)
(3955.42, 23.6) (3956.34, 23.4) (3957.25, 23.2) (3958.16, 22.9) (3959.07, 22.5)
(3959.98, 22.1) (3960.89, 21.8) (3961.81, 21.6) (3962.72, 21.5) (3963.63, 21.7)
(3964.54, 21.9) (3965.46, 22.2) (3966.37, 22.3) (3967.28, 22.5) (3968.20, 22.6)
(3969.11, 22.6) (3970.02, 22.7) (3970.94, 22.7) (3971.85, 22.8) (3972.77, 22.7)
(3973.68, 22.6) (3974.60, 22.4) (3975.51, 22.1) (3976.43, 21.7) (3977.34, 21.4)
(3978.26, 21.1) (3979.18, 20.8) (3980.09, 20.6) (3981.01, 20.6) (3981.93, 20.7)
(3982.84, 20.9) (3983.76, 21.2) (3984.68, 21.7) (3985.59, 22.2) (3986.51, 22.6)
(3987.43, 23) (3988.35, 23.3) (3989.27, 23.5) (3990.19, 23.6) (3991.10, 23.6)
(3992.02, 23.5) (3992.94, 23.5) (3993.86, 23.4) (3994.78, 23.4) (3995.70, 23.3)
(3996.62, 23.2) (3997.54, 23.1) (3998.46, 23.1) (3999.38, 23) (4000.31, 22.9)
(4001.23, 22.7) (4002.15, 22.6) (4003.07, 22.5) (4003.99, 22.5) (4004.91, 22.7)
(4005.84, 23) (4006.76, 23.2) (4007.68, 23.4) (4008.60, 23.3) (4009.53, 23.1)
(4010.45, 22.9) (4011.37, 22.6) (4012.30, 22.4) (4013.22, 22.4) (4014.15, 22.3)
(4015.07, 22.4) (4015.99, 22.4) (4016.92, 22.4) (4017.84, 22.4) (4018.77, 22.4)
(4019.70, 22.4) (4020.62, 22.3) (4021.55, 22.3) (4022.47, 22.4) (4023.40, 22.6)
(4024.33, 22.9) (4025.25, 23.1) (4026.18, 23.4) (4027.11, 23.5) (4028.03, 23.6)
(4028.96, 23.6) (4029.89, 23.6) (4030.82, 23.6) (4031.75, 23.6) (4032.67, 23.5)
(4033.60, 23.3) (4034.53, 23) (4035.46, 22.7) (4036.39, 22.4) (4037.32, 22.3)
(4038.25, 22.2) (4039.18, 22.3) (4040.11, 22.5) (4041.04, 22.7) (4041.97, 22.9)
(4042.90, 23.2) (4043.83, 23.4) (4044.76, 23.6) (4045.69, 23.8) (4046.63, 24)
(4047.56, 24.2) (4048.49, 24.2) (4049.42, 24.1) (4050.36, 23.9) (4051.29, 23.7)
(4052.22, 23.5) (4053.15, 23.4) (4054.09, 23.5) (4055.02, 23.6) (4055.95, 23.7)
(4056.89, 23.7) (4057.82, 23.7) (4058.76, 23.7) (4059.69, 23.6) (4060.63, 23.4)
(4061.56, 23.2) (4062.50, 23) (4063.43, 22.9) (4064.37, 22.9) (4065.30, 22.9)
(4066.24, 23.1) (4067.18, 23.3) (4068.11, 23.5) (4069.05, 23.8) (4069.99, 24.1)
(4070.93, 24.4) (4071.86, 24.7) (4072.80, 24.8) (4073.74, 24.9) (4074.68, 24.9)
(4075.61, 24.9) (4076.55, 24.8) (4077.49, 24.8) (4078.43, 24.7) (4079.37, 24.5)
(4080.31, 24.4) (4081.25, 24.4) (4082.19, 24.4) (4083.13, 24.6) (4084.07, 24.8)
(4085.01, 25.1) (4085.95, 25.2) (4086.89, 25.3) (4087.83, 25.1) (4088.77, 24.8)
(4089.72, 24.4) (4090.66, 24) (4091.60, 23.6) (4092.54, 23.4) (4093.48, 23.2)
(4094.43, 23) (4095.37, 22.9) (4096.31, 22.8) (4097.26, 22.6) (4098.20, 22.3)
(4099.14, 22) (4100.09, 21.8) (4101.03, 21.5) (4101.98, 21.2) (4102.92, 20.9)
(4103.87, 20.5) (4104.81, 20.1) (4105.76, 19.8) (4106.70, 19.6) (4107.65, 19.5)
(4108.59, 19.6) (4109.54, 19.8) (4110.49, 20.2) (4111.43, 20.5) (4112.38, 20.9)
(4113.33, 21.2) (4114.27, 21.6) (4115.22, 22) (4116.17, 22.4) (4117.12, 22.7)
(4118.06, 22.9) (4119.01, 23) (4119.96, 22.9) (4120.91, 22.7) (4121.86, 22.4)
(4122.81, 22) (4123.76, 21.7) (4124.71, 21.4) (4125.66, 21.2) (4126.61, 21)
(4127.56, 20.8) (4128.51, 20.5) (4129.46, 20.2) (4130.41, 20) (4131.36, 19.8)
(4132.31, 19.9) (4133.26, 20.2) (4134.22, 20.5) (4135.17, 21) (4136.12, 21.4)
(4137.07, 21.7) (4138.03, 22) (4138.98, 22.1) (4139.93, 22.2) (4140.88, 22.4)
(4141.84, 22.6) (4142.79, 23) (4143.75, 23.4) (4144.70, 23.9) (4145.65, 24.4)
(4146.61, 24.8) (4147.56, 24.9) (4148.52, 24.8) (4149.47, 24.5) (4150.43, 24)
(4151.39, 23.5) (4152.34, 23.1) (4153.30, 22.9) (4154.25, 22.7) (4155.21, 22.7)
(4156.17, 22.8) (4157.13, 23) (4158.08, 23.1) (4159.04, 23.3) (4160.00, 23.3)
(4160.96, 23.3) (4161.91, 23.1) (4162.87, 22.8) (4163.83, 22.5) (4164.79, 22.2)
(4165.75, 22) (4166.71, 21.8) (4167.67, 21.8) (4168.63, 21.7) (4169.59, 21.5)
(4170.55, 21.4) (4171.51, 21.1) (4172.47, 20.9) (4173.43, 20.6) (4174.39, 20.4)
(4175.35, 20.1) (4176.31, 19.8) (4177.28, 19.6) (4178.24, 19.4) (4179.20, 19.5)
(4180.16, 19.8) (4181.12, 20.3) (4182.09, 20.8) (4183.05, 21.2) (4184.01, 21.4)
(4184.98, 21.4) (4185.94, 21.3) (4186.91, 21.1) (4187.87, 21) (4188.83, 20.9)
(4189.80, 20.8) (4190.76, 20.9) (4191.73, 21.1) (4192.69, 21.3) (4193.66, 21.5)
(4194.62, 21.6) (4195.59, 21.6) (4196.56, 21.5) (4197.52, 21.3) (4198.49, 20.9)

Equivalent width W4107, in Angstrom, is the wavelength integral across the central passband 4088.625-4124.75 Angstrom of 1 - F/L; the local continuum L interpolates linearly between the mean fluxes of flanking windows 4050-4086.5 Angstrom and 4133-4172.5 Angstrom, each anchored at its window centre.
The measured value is 2.4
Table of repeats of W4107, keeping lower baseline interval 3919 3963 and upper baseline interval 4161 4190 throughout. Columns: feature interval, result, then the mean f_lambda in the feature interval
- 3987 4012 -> 0.26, 23.1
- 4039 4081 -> -2.22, 23.8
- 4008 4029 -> 0.33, 22.7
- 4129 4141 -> 0.35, 21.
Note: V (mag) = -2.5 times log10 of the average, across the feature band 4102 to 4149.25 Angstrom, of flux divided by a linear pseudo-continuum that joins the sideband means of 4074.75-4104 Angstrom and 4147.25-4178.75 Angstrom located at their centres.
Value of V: 0.06 mag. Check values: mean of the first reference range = 23.7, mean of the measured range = 21.6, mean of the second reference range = 22.2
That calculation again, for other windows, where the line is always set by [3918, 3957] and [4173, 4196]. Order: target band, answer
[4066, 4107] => -0.062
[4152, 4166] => -0.087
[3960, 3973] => 0.082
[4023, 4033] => -0.015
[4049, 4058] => -0.047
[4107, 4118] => 0.040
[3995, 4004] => 0.026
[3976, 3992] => 0.083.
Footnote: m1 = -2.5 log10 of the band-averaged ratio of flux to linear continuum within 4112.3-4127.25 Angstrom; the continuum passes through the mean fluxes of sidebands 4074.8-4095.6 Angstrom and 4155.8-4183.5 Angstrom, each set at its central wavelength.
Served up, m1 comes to 0.06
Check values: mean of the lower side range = 24.4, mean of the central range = 22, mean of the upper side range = 21.5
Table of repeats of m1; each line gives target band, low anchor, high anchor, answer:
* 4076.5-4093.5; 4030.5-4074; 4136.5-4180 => -0.065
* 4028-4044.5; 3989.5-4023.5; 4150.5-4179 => -0.016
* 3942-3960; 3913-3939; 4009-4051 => 0.019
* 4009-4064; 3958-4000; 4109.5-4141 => -0.055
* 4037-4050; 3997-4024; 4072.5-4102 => -0.001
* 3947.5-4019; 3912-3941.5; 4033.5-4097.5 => 0.074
